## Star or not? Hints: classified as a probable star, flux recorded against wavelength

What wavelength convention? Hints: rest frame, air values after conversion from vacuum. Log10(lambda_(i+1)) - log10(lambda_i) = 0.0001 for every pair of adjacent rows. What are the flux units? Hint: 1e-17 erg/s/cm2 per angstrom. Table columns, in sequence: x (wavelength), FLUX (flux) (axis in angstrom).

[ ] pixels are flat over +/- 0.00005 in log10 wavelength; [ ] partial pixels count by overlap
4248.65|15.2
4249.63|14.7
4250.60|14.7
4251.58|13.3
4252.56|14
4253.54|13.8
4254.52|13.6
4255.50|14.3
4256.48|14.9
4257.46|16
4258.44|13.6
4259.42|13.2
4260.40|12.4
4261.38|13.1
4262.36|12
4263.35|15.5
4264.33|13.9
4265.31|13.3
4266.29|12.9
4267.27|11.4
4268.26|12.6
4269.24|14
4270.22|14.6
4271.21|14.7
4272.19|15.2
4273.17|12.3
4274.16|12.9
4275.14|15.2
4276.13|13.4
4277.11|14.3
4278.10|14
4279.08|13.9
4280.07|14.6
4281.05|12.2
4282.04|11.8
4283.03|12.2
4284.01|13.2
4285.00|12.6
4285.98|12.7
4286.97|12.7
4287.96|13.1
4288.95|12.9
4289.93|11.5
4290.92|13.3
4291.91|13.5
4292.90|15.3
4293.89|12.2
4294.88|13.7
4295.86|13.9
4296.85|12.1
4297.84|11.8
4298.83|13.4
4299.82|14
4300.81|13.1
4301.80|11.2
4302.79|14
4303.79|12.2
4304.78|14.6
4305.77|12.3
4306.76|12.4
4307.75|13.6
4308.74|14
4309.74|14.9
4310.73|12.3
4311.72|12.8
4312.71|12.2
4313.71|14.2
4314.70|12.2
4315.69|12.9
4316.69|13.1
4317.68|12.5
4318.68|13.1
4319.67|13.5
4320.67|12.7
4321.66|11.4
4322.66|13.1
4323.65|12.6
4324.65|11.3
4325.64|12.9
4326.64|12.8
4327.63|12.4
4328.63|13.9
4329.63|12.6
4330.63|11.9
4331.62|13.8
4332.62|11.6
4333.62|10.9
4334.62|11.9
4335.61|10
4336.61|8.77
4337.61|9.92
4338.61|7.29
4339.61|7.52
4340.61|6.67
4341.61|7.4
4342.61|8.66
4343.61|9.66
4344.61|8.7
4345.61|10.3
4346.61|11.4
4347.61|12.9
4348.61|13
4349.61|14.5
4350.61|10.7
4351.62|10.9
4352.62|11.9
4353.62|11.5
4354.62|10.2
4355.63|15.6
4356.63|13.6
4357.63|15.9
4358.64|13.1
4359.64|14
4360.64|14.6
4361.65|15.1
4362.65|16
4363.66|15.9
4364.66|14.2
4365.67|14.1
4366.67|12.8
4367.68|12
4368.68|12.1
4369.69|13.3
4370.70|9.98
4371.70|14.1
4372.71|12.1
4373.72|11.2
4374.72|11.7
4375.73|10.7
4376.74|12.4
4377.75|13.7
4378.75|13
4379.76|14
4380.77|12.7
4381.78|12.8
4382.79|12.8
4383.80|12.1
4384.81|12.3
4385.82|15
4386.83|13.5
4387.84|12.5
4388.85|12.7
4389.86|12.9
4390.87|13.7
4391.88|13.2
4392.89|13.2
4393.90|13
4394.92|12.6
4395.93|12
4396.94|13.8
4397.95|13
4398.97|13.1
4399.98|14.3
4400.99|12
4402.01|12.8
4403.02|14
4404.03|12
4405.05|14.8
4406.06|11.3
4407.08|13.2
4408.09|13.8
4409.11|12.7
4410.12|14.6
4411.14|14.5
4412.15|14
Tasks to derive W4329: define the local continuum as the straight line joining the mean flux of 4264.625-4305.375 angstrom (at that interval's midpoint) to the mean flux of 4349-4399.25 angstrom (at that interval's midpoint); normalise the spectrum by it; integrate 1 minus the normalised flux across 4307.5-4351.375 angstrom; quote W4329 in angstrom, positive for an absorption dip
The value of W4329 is 4.9 angstrom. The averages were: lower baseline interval 13.2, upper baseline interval 13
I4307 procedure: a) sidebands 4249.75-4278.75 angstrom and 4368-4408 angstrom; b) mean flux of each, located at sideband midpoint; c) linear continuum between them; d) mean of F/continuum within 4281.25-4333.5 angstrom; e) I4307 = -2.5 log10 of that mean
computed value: 0.05 mag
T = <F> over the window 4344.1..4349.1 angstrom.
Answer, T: 11.3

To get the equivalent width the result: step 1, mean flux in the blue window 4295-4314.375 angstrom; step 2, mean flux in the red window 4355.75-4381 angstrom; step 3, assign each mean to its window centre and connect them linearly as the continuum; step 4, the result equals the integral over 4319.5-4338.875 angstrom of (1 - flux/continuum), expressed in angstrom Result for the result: 2.1 angstrom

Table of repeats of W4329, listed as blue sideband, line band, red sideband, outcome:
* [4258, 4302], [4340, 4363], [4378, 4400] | 2.0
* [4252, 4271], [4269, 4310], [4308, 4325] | -0.1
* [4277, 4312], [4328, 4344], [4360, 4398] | 3.6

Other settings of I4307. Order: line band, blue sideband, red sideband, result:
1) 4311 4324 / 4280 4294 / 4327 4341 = -0.118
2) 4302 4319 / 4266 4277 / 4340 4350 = -0.111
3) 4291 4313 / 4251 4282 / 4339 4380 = -0.004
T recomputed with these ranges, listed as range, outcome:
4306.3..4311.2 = 13.4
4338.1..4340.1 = 7.41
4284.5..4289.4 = 12.8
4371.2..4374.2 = 12.5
